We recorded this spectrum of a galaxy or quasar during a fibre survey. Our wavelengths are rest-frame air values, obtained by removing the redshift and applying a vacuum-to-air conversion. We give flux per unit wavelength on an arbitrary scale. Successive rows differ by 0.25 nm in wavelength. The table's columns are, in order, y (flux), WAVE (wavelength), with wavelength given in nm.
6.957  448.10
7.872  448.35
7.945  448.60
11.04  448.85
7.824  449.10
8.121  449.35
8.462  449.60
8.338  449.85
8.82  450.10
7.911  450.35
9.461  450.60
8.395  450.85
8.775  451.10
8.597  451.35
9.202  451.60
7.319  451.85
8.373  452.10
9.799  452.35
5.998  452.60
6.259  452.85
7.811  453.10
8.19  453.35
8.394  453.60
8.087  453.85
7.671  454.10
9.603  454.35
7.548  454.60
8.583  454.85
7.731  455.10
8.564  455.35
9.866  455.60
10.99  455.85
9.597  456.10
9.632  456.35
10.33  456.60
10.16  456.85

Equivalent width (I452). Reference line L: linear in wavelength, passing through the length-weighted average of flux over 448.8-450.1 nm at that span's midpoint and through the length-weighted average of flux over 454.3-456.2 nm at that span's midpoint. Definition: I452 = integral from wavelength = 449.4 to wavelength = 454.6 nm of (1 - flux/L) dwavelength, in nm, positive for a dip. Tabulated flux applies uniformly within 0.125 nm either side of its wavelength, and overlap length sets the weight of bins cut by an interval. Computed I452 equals 0.32 nm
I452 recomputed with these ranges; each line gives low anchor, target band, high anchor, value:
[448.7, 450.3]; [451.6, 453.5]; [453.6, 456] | 0.204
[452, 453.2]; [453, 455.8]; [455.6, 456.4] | 0.149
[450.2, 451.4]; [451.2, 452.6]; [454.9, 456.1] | 0.057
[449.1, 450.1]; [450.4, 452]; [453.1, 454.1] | -0.070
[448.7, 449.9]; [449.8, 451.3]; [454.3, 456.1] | 0.032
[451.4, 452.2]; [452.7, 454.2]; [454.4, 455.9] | 0.150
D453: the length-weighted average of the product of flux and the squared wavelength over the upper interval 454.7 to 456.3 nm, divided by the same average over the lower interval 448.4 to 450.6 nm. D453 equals 1.1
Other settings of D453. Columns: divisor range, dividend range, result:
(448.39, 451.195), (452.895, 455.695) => 0.98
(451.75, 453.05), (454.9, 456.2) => 1.25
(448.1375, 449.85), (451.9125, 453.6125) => 0.94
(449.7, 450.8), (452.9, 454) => 0.94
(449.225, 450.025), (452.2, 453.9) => 0.95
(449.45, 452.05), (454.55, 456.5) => 1.10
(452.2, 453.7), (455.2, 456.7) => 1.28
